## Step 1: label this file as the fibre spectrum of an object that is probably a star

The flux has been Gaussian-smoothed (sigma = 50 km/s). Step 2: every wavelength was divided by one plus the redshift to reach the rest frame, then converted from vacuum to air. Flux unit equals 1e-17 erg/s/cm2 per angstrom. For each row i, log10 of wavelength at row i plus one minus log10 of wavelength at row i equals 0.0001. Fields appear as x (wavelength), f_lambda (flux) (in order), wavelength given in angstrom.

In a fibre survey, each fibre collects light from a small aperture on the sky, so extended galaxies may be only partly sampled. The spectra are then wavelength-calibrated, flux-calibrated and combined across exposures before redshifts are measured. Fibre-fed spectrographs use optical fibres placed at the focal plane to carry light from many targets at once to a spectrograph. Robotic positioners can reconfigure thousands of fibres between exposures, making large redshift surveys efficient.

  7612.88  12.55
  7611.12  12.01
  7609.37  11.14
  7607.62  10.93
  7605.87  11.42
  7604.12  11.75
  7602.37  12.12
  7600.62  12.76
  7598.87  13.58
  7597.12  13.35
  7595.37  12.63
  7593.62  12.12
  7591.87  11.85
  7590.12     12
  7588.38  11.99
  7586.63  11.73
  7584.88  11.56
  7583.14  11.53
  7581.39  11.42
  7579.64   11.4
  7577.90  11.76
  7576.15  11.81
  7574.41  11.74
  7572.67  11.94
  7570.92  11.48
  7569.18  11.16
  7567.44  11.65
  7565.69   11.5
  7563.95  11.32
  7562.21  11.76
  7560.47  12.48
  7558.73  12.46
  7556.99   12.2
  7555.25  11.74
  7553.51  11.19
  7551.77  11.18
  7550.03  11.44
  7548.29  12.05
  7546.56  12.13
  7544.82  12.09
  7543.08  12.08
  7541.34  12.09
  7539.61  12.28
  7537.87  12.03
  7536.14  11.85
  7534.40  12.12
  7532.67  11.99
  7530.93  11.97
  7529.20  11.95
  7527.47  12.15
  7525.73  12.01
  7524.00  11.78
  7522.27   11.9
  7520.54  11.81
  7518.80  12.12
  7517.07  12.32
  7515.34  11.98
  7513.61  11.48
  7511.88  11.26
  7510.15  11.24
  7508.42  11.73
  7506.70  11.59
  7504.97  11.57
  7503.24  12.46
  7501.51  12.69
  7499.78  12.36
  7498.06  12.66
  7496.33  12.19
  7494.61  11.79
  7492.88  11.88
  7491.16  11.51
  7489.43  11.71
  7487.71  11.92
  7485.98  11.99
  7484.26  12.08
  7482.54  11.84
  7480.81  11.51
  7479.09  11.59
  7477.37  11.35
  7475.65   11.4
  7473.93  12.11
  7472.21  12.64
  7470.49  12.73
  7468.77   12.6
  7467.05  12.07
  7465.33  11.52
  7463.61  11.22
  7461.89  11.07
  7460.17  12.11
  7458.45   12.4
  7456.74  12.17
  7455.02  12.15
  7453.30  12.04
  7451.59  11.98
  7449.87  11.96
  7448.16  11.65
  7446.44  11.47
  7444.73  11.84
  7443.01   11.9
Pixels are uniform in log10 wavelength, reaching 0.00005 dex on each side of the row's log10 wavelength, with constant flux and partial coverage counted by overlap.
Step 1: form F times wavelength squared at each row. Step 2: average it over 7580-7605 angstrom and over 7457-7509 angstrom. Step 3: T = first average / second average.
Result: 1.0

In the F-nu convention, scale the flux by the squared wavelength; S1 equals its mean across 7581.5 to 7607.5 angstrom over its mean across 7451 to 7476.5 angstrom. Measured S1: 1.0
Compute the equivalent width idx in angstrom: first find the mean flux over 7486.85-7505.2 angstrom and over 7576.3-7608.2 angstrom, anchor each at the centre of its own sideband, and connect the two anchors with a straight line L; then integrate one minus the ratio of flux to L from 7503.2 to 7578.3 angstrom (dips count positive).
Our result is 1.3 angstrom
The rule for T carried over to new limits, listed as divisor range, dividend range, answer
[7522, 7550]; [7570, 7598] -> 1.00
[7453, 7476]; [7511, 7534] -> 1.01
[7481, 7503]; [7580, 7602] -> 1.04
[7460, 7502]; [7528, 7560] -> 1.02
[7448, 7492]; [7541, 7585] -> 1.01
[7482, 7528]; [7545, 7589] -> 1.00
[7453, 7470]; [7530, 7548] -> 1.03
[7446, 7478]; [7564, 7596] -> 1.01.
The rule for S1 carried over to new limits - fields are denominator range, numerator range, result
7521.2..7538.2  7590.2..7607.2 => 1.05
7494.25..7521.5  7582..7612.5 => 1.03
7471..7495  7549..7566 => 1.01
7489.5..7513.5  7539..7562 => 1.02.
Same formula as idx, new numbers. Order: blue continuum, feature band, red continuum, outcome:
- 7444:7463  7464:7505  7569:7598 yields -0.4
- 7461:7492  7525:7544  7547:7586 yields -0.5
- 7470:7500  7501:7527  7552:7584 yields 0.0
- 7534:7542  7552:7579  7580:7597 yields 0.6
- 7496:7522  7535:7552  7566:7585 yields -0.3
